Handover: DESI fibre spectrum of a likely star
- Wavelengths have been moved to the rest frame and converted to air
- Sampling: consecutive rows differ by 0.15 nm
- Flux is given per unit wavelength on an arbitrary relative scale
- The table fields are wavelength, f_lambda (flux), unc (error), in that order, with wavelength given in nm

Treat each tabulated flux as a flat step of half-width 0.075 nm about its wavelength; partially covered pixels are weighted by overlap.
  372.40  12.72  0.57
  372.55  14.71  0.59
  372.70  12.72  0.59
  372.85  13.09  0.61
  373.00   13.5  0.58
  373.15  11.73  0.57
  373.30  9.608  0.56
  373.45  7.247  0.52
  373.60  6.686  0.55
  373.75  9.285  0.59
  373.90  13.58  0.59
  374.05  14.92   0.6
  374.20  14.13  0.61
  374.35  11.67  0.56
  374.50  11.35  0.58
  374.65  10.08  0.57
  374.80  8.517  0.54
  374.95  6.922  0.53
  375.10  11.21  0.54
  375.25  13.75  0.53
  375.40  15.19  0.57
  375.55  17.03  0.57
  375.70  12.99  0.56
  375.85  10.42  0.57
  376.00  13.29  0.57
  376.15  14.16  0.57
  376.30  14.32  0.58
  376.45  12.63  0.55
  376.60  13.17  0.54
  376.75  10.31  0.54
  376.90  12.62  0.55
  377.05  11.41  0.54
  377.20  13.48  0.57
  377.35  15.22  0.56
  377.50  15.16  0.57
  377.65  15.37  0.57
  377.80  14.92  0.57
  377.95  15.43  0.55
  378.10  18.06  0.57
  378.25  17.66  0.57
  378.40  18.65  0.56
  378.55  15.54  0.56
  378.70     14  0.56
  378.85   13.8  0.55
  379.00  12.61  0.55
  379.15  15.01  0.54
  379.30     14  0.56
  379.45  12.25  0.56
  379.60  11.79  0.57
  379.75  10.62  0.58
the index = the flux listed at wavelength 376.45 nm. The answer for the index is 12.63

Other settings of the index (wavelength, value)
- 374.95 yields 6.922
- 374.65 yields 10.08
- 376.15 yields 14.16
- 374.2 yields 14.13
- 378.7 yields 14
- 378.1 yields 18.06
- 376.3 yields 14.32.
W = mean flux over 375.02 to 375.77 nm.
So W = 14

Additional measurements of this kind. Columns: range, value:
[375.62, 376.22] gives 12.7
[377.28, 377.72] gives 15.2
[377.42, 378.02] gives 15.2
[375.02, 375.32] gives 12.4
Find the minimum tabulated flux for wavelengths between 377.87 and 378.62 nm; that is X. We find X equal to 15.43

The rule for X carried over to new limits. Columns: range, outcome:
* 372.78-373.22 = 11.73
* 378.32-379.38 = 12.61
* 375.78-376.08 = 10.42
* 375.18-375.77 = 12.99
